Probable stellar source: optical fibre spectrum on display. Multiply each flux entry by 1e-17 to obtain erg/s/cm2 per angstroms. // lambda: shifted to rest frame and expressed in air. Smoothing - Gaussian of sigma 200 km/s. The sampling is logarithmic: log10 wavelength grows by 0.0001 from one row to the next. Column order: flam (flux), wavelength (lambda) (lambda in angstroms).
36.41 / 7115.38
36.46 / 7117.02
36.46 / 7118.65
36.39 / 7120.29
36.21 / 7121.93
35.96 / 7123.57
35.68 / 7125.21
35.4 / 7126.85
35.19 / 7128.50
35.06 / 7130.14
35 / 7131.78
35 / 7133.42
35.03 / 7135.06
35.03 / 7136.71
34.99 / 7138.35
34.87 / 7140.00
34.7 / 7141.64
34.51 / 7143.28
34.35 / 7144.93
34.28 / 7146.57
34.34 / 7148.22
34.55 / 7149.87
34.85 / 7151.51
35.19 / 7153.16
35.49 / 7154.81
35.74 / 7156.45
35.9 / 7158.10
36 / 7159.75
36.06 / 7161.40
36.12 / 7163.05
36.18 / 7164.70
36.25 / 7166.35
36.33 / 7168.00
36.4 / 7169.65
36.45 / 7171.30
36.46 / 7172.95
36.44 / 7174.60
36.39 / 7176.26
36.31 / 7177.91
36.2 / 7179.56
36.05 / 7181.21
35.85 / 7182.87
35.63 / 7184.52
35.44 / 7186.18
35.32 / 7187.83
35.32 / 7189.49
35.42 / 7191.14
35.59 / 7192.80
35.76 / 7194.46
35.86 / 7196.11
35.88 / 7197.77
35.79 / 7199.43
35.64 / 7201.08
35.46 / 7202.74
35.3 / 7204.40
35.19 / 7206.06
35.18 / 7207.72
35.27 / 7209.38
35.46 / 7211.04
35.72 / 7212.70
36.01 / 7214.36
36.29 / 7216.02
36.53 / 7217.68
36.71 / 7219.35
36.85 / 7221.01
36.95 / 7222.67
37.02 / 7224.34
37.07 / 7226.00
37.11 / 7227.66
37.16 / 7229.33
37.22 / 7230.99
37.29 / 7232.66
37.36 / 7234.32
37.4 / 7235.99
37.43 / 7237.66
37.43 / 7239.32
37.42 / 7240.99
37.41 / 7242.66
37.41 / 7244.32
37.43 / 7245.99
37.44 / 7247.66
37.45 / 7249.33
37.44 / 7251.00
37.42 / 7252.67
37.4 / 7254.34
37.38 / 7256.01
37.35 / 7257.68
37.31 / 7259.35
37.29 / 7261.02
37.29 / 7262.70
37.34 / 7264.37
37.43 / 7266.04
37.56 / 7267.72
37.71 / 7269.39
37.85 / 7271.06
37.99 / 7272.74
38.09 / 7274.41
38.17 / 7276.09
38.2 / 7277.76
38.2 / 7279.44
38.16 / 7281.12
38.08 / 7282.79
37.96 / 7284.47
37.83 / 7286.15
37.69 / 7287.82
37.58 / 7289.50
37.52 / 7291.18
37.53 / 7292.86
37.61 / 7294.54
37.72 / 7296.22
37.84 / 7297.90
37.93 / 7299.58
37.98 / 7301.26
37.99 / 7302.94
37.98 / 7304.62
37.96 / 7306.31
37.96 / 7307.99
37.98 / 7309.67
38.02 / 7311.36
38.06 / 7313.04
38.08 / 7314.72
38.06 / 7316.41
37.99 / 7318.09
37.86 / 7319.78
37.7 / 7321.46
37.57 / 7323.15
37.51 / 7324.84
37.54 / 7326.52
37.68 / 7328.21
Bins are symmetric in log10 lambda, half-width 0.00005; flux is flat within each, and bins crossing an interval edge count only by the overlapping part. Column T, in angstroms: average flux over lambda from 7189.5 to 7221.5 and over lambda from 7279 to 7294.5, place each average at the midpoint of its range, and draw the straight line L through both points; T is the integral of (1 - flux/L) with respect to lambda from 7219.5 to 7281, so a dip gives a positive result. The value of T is -0.93 angstroms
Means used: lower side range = 35.8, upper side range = 37.8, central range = 37.5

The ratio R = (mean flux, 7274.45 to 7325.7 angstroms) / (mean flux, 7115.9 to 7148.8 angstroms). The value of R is 1.07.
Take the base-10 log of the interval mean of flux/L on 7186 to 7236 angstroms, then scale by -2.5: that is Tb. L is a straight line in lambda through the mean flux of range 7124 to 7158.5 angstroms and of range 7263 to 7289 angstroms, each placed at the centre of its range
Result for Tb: 0.011 mag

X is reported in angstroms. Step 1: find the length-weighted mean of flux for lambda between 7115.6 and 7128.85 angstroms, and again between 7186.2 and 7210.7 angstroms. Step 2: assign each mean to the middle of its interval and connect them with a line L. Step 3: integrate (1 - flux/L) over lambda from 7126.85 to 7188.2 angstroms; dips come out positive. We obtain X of 0.4 angstroms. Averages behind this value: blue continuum 36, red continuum 35.5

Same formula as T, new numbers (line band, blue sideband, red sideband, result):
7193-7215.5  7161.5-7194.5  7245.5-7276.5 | 0.6 angstroms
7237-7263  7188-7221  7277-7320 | -0.4 angstroms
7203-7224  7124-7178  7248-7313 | 0.3 angstroms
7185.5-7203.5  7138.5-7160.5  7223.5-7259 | 0.3 angstroms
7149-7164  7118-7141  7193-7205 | 0.0 angstroms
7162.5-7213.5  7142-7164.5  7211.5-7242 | 0.3 angstroms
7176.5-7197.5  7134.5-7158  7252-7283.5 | 0.0 angstroms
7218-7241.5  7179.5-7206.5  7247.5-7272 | -0.3 angstroms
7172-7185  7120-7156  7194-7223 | -0.2 angstroms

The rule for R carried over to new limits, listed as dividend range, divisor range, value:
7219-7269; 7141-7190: 1.05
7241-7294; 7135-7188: 1.06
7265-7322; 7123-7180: 1.07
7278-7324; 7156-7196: 1.05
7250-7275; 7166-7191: 1.04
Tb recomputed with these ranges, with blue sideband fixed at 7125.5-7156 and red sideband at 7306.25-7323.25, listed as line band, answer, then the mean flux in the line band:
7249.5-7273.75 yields -0.01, 37.5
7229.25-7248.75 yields -0.02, 37.4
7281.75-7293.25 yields -0.01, 37.8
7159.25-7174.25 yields -0.03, 36.3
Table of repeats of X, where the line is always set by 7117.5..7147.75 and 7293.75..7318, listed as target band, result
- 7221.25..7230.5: -0.09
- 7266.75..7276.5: -0.12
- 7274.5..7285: -0.17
